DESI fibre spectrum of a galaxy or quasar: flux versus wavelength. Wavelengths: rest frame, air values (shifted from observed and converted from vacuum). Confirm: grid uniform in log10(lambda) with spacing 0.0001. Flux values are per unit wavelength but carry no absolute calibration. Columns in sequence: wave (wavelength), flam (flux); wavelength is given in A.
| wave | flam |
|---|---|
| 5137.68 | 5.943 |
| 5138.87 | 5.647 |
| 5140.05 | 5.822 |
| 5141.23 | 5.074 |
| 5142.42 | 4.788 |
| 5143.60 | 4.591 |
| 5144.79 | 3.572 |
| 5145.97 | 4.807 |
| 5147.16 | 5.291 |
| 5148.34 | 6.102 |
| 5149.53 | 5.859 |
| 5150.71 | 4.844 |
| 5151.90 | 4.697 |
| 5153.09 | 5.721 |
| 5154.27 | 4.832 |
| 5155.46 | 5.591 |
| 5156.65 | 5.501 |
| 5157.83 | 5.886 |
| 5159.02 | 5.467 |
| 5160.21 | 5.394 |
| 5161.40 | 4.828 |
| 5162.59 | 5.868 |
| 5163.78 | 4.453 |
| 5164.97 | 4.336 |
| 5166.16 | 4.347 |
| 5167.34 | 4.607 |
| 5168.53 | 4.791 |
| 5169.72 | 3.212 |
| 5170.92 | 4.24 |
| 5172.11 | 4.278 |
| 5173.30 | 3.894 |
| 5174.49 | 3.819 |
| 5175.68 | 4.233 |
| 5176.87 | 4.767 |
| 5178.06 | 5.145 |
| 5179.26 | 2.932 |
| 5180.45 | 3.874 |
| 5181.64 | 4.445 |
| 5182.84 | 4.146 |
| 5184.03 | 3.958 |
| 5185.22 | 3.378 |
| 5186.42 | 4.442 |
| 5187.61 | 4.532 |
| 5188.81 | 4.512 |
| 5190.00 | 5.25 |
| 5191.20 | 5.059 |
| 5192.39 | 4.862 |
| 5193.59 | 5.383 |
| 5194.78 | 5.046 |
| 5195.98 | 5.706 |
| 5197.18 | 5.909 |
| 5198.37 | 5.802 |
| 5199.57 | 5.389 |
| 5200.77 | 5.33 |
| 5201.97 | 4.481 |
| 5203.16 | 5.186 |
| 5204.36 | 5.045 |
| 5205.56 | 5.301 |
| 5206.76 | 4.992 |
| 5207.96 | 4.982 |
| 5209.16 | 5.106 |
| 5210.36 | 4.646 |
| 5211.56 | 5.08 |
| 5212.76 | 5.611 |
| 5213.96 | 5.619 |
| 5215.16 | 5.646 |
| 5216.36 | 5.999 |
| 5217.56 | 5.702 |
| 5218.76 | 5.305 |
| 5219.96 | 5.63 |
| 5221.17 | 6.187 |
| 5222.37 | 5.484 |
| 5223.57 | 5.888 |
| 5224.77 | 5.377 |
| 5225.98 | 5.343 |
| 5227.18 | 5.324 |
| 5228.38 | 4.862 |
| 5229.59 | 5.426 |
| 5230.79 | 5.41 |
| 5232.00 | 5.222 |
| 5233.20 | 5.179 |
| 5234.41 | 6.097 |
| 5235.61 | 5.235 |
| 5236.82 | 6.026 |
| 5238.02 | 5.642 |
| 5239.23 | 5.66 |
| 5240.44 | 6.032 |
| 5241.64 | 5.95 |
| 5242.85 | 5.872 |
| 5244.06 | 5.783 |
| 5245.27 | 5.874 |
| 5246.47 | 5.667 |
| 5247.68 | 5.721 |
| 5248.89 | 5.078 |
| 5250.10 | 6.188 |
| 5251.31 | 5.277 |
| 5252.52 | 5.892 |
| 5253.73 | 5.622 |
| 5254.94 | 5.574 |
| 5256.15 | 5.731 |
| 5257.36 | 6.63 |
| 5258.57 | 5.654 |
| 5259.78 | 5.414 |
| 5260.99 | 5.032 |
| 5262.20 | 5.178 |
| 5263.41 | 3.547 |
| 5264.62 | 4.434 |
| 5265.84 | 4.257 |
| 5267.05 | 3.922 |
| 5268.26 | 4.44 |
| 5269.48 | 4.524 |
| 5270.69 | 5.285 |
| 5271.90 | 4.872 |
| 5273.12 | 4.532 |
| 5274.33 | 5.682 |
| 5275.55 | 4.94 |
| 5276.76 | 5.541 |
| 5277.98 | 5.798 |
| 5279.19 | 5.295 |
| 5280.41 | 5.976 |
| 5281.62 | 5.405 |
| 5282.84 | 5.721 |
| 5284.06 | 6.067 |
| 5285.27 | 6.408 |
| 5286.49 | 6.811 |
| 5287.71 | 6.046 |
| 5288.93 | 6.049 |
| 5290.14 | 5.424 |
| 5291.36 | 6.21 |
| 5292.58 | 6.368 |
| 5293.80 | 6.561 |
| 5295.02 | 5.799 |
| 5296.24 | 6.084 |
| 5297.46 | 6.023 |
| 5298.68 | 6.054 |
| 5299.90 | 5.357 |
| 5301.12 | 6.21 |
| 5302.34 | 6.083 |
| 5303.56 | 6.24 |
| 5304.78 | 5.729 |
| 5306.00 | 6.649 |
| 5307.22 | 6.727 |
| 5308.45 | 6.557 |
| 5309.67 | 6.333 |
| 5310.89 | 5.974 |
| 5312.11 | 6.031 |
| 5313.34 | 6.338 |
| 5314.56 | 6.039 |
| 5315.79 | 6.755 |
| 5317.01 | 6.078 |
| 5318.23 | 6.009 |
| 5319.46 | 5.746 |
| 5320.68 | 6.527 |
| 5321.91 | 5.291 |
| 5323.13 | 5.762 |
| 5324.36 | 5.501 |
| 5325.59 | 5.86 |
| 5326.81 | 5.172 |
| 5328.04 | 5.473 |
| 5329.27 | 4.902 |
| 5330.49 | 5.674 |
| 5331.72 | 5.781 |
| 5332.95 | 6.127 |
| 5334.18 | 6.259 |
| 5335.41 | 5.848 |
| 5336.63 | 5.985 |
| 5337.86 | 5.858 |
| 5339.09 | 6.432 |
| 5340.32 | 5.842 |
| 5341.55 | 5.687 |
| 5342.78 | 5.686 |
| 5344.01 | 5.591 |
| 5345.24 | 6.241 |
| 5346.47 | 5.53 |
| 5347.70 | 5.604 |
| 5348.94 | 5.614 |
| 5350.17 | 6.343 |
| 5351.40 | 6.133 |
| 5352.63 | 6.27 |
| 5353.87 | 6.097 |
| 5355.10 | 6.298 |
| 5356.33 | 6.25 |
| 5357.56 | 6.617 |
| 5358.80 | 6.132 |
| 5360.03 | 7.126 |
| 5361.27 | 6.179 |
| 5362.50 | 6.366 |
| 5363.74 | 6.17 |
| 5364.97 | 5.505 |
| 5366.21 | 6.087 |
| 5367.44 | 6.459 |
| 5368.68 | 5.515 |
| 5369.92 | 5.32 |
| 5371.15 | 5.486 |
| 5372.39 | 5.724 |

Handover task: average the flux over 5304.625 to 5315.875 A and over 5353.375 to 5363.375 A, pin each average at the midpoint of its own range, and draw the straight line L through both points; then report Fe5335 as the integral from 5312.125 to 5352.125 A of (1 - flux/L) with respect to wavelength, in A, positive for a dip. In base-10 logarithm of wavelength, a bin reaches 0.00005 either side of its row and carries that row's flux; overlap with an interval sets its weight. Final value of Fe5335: 3.0 A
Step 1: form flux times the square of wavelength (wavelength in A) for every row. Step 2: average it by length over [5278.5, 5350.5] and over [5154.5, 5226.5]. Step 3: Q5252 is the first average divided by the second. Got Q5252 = 1.26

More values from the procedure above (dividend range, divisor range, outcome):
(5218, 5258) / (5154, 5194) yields 1.26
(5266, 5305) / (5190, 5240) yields 1.08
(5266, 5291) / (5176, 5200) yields 1.19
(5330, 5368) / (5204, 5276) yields 1.18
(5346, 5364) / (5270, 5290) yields 1.13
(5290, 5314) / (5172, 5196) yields 1.45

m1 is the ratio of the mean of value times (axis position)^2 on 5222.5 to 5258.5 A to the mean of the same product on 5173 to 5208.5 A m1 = 1.21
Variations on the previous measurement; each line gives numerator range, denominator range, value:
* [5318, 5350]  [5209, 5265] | 1.09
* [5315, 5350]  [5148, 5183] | 1.31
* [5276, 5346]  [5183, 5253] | 1.15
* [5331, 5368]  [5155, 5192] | 1.43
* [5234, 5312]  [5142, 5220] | 1.20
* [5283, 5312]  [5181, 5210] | 1.30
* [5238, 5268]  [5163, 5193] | 1.29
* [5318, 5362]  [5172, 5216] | 1.30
